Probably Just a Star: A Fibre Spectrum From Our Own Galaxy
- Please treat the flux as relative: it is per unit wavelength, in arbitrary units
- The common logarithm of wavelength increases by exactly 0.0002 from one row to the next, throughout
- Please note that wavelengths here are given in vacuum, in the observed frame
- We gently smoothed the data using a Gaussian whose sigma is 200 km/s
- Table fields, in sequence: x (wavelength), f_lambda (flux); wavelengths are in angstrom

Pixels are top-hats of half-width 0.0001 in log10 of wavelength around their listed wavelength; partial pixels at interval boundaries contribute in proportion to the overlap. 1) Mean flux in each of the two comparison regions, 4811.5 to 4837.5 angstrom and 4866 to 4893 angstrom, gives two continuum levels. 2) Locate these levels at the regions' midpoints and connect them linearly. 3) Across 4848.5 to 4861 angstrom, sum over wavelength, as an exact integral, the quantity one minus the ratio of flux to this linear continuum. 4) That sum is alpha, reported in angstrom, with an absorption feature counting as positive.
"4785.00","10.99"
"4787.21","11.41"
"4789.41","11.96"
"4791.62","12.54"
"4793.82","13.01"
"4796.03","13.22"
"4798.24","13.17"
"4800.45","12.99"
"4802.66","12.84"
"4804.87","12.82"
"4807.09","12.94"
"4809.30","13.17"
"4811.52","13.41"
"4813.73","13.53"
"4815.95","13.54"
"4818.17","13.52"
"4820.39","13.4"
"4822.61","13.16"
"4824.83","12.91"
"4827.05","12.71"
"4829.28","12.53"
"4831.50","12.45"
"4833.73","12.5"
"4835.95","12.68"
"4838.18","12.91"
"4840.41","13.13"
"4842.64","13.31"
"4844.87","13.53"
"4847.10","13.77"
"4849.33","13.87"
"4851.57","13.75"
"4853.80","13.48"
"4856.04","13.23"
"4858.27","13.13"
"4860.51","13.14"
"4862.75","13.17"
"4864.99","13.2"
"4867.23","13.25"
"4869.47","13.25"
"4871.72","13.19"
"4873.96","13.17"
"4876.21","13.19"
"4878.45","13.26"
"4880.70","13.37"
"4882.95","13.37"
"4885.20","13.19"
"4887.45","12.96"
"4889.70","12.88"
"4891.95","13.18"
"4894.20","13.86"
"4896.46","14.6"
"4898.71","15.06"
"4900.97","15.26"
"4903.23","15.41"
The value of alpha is -0.3 angstrom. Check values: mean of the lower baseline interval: 13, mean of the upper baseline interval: 13.2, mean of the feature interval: 13.4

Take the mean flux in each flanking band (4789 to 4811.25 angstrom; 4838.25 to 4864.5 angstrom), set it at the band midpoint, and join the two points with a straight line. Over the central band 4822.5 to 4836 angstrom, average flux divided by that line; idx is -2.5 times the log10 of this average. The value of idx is 0.04 mag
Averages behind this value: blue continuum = 12.9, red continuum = 13.4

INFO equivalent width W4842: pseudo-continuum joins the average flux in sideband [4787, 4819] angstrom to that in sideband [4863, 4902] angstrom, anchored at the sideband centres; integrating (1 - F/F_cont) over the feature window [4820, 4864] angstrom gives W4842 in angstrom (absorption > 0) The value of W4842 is 0.4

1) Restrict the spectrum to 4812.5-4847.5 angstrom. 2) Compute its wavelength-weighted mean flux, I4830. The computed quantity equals 13.1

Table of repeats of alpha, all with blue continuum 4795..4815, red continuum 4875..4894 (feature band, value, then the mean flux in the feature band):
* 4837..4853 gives -0.36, 13.5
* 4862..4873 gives -0.02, 13.2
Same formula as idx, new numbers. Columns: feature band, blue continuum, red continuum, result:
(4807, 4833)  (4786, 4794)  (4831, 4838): -0.056 mag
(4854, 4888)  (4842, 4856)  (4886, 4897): 0.024 mag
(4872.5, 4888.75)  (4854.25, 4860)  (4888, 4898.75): 0.029 mag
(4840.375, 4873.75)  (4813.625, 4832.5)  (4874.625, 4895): -0.017 mag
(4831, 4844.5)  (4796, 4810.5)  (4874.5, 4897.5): 0.023 mag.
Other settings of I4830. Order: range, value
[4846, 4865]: 13.4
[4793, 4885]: 13.2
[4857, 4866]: 13.2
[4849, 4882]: 13.3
